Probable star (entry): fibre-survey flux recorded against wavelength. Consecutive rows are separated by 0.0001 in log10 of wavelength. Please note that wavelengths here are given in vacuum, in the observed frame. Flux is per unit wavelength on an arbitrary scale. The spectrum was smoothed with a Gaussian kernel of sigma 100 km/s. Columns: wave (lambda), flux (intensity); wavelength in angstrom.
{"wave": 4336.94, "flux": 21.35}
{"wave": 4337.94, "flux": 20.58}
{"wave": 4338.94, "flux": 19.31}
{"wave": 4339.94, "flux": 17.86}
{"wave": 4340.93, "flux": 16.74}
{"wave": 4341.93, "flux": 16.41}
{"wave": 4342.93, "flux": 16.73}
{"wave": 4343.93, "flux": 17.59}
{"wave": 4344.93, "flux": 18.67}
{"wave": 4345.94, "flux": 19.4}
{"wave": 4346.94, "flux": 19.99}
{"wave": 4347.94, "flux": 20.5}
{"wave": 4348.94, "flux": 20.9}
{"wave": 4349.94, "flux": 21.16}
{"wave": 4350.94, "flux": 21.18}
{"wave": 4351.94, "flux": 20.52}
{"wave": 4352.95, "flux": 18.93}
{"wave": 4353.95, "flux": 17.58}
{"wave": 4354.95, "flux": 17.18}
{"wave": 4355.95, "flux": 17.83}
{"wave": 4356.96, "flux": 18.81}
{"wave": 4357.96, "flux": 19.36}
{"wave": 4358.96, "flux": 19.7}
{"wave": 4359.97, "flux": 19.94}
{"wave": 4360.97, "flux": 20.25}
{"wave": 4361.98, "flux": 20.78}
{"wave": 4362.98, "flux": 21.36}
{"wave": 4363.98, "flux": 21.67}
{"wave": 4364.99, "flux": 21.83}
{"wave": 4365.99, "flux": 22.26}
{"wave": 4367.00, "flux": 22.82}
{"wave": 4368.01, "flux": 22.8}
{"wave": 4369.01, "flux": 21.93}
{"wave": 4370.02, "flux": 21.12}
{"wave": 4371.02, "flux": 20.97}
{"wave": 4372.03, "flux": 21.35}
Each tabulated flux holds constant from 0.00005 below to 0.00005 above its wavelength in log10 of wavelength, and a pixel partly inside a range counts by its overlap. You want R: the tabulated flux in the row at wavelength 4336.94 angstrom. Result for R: 21.35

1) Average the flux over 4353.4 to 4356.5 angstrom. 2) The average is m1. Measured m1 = 17.6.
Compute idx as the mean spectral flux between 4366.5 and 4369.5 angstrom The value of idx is 22.5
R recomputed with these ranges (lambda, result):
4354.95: 17.18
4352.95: 18.93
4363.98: 21.67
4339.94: 17.86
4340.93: 16.74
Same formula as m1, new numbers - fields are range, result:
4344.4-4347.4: 19.3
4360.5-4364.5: 21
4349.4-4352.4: 21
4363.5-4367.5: 22.1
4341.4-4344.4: 16.9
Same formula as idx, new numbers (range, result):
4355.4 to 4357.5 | 18.3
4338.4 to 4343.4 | 17.5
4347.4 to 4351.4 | 21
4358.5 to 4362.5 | 20.2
